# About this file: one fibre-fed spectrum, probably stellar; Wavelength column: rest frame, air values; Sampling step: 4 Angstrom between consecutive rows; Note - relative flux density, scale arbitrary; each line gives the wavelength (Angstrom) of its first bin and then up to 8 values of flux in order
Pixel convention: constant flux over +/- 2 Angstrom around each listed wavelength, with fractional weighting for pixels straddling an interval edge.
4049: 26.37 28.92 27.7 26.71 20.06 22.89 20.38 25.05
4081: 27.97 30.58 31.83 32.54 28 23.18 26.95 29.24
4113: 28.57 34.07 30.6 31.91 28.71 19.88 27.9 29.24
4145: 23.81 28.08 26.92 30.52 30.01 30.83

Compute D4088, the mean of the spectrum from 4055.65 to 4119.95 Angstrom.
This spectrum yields 27.3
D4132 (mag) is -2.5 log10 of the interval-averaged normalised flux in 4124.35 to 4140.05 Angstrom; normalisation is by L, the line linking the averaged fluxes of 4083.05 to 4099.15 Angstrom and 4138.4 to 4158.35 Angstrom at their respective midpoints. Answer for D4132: 0.07 mag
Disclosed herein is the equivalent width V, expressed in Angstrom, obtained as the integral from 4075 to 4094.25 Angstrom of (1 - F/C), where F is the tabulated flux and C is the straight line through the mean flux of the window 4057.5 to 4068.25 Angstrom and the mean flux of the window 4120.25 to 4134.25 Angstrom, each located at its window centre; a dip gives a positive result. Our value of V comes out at -3.2 Angstrom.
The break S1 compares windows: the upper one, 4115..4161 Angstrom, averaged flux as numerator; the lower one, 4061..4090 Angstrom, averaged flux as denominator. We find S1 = 1.12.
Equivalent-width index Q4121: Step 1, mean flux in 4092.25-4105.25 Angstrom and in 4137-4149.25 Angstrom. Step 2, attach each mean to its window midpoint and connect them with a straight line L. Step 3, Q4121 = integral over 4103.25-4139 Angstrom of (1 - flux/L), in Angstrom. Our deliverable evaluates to -2.0 Angstrom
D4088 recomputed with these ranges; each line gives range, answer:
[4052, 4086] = 25.3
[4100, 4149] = 27.9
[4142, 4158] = 27.3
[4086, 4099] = 30.8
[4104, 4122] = 30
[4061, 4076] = 22.1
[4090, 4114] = 28.2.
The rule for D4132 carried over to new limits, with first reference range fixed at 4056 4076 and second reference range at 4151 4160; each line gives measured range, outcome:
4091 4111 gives -0.10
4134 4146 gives 0.05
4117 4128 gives -0.17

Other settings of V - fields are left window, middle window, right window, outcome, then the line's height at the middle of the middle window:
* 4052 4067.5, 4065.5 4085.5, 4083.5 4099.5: 2.5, 28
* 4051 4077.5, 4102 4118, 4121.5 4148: -1.7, 26.2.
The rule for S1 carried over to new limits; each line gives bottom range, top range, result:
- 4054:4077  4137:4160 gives 1.16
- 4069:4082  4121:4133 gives 1.19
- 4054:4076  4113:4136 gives 1.21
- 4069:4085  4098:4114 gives 1.08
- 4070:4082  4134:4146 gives 1.11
